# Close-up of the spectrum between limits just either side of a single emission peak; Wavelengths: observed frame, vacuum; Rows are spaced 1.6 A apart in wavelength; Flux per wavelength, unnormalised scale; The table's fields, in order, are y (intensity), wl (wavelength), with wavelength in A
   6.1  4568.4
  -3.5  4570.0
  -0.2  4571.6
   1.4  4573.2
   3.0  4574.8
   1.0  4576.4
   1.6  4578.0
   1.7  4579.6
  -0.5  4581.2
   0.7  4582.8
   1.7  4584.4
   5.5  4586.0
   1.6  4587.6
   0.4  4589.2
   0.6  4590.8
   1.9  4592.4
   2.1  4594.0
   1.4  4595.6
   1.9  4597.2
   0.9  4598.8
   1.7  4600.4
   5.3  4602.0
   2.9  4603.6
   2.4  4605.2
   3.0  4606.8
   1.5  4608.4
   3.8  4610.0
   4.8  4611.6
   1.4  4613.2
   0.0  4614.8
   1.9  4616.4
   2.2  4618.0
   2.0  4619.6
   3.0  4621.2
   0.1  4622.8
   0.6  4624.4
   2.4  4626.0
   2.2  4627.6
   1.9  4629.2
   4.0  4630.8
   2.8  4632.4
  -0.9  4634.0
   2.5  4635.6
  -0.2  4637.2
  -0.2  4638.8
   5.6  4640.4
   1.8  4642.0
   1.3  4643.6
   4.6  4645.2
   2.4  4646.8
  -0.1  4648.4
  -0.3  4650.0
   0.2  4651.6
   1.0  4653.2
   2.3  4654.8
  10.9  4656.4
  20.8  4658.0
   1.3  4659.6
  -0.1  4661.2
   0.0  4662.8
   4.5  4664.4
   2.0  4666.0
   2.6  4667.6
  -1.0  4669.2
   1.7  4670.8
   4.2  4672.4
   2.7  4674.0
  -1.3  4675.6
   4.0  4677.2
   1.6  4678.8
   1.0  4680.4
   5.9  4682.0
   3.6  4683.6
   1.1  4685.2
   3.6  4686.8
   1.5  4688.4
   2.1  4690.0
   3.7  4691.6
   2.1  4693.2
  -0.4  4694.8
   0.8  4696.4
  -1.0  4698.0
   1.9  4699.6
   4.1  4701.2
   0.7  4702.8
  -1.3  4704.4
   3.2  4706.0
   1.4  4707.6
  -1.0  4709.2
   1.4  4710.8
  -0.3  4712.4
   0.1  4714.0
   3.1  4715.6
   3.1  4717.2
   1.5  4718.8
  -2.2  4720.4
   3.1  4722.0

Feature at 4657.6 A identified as H-gamma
